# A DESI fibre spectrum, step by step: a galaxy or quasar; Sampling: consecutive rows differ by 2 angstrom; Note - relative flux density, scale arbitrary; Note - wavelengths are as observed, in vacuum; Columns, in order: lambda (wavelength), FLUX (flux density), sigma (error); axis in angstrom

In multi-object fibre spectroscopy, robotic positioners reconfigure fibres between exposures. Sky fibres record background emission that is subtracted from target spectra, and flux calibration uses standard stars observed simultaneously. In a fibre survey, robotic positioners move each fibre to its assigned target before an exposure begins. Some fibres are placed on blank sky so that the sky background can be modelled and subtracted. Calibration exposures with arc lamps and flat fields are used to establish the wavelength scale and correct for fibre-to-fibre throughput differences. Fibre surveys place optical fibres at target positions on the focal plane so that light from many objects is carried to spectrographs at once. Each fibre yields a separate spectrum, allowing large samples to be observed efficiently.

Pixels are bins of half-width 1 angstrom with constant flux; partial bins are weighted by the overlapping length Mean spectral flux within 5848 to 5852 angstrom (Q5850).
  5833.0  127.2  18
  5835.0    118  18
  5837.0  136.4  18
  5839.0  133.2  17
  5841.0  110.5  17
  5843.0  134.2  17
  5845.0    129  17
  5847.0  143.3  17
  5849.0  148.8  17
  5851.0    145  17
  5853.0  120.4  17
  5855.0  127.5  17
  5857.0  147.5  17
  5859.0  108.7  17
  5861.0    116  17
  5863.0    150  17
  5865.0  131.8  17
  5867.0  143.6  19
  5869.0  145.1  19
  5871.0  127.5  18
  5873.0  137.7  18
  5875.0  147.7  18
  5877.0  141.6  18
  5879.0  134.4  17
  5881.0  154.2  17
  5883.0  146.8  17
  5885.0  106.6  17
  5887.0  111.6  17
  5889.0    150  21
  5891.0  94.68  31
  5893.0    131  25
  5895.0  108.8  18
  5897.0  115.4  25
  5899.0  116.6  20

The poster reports 147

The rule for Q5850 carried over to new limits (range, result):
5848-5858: 138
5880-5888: 130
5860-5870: 137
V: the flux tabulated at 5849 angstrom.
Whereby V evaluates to 148.8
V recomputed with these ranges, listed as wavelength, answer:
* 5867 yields 143.6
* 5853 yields 120.4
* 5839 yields 133.2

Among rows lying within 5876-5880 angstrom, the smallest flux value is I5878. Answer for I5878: 134.4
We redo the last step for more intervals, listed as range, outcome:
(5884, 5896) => 94.68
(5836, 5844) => 110.5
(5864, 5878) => 127.5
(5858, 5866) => 108.7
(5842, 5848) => 129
